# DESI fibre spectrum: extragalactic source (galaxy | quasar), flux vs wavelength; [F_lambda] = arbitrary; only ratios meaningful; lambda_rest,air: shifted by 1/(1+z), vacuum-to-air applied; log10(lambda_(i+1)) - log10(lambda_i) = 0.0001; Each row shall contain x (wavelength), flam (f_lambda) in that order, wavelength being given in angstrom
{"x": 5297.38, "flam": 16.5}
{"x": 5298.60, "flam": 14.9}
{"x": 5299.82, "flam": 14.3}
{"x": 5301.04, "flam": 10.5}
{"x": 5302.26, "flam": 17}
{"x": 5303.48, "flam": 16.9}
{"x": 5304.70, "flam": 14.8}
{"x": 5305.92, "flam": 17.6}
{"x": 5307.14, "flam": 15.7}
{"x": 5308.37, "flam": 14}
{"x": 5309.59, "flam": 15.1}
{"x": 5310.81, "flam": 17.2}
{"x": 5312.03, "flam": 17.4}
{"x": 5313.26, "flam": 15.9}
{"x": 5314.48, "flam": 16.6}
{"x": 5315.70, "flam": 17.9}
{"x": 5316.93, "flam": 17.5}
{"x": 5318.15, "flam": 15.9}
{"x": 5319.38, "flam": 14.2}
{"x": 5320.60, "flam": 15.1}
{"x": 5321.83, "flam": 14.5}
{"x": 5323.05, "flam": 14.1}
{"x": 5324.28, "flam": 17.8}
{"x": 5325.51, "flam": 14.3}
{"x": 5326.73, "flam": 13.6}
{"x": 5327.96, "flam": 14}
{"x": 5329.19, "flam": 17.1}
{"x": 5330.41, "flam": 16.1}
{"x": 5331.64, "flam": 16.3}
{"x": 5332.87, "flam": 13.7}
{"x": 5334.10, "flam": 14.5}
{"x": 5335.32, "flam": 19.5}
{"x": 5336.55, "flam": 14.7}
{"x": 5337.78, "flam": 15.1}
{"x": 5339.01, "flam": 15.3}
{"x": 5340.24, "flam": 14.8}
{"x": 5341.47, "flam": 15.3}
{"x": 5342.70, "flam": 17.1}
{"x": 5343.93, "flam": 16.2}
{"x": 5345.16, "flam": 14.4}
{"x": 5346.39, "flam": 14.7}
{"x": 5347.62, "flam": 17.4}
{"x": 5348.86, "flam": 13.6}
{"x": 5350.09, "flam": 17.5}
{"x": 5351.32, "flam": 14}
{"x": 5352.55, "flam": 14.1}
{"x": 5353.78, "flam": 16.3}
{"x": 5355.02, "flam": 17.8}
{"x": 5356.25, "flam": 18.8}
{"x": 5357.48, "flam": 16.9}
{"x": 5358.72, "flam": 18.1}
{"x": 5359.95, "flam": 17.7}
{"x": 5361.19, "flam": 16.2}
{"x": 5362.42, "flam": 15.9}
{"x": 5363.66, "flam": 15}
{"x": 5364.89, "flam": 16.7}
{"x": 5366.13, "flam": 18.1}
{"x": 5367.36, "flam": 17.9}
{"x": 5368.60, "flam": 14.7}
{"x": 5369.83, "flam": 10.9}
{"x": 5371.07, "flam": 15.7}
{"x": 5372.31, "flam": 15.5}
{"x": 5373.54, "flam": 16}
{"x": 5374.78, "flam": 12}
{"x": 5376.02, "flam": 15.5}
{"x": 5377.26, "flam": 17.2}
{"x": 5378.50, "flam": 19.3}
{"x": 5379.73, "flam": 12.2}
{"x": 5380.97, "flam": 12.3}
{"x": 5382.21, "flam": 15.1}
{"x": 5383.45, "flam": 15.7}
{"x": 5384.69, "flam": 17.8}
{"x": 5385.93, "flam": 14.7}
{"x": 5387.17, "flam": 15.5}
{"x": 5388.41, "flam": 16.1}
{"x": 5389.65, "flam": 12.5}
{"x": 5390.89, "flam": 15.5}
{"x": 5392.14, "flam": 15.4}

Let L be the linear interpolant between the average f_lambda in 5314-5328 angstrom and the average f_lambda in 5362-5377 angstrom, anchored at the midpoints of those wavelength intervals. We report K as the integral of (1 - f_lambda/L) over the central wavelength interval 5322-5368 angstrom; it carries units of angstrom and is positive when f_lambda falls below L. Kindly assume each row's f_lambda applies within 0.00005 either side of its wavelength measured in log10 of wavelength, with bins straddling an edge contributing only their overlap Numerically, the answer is -1.5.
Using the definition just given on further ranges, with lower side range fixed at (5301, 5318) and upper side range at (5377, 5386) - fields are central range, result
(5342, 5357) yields -0.2 angstrom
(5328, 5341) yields 0.3 angstrom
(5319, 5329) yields 0.8 angstrom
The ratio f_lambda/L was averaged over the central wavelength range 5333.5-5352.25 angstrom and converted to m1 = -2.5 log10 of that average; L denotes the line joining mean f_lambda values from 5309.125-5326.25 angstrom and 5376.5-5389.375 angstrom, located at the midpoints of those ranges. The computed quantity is 0.01 mag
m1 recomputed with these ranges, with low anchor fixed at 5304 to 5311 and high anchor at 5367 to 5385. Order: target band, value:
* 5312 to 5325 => -0.03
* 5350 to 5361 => -0.10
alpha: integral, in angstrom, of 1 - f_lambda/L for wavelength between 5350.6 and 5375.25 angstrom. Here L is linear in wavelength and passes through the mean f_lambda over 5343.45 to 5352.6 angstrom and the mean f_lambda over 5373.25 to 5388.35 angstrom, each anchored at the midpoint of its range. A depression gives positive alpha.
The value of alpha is -1.1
